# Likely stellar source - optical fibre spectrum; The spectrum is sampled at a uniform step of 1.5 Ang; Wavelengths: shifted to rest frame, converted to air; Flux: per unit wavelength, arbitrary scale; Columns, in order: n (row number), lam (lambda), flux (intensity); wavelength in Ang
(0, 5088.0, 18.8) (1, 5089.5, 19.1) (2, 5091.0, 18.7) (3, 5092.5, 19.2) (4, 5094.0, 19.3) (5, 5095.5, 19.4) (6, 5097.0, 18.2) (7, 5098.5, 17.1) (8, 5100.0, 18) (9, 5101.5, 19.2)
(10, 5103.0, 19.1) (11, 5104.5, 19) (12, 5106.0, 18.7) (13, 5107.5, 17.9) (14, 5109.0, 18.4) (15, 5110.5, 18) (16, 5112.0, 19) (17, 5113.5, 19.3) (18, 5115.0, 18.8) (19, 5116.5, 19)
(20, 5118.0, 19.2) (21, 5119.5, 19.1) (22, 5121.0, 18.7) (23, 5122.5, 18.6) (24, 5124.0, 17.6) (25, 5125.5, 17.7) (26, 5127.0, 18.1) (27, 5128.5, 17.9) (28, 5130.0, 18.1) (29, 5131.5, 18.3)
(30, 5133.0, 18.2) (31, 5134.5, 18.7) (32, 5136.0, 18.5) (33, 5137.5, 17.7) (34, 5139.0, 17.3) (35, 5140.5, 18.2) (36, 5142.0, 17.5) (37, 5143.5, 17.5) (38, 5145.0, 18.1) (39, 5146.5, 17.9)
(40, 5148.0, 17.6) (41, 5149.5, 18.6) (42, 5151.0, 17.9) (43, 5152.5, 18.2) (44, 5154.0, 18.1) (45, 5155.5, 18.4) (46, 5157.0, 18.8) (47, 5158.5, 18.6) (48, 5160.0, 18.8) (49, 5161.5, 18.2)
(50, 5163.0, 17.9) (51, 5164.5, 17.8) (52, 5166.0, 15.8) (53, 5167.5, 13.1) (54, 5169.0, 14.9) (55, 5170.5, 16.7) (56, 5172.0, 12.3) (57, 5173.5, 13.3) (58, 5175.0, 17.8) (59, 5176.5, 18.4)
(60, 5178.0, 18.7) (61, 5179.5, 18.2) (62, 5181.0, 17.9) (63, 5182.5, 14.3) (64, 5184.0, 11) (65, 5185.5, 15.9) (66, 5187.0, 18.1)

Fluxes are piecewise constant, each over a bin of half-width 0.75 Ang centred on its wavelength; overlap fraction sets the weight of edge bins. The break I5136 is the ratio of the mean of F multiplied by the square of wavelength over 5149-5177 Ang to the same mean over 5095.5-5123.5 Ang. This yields 0.9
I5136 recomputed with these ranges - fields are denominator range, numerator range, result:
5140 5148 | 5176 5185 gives 0.93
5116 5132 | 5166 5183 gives 0.89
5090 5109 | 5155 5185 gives 0.91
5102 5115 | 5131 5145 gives 0.97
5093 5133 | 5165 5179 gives 0.87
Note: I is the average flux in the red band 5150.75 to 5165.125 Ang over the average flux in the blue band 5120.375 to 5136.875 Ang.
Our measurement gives 1.00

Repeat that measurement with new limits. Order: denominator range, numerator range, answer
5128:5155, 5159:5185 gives 0.90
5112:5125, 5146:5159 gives 0.97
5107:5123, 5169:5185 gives 0.84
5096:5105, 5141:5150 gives 0.97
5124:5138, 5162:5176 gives 0.86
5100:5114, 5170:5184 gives 0.86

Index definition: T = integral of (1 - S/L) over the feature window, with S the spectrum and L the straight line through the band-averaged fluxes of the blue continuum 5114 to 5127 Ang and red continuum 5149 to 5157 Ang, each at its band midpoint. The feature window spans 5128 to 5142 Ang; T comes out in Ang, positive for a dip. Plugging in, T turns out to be 0.28 Ang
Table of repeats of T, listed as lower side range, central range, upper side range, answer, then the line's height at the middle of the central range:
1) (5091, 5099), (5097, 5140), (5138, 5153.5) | -0.2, 18.3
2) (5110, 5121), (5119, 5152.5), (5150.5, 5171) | 0.3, 18.2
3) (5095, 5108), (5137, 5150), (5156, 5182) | -0.2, 17.5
